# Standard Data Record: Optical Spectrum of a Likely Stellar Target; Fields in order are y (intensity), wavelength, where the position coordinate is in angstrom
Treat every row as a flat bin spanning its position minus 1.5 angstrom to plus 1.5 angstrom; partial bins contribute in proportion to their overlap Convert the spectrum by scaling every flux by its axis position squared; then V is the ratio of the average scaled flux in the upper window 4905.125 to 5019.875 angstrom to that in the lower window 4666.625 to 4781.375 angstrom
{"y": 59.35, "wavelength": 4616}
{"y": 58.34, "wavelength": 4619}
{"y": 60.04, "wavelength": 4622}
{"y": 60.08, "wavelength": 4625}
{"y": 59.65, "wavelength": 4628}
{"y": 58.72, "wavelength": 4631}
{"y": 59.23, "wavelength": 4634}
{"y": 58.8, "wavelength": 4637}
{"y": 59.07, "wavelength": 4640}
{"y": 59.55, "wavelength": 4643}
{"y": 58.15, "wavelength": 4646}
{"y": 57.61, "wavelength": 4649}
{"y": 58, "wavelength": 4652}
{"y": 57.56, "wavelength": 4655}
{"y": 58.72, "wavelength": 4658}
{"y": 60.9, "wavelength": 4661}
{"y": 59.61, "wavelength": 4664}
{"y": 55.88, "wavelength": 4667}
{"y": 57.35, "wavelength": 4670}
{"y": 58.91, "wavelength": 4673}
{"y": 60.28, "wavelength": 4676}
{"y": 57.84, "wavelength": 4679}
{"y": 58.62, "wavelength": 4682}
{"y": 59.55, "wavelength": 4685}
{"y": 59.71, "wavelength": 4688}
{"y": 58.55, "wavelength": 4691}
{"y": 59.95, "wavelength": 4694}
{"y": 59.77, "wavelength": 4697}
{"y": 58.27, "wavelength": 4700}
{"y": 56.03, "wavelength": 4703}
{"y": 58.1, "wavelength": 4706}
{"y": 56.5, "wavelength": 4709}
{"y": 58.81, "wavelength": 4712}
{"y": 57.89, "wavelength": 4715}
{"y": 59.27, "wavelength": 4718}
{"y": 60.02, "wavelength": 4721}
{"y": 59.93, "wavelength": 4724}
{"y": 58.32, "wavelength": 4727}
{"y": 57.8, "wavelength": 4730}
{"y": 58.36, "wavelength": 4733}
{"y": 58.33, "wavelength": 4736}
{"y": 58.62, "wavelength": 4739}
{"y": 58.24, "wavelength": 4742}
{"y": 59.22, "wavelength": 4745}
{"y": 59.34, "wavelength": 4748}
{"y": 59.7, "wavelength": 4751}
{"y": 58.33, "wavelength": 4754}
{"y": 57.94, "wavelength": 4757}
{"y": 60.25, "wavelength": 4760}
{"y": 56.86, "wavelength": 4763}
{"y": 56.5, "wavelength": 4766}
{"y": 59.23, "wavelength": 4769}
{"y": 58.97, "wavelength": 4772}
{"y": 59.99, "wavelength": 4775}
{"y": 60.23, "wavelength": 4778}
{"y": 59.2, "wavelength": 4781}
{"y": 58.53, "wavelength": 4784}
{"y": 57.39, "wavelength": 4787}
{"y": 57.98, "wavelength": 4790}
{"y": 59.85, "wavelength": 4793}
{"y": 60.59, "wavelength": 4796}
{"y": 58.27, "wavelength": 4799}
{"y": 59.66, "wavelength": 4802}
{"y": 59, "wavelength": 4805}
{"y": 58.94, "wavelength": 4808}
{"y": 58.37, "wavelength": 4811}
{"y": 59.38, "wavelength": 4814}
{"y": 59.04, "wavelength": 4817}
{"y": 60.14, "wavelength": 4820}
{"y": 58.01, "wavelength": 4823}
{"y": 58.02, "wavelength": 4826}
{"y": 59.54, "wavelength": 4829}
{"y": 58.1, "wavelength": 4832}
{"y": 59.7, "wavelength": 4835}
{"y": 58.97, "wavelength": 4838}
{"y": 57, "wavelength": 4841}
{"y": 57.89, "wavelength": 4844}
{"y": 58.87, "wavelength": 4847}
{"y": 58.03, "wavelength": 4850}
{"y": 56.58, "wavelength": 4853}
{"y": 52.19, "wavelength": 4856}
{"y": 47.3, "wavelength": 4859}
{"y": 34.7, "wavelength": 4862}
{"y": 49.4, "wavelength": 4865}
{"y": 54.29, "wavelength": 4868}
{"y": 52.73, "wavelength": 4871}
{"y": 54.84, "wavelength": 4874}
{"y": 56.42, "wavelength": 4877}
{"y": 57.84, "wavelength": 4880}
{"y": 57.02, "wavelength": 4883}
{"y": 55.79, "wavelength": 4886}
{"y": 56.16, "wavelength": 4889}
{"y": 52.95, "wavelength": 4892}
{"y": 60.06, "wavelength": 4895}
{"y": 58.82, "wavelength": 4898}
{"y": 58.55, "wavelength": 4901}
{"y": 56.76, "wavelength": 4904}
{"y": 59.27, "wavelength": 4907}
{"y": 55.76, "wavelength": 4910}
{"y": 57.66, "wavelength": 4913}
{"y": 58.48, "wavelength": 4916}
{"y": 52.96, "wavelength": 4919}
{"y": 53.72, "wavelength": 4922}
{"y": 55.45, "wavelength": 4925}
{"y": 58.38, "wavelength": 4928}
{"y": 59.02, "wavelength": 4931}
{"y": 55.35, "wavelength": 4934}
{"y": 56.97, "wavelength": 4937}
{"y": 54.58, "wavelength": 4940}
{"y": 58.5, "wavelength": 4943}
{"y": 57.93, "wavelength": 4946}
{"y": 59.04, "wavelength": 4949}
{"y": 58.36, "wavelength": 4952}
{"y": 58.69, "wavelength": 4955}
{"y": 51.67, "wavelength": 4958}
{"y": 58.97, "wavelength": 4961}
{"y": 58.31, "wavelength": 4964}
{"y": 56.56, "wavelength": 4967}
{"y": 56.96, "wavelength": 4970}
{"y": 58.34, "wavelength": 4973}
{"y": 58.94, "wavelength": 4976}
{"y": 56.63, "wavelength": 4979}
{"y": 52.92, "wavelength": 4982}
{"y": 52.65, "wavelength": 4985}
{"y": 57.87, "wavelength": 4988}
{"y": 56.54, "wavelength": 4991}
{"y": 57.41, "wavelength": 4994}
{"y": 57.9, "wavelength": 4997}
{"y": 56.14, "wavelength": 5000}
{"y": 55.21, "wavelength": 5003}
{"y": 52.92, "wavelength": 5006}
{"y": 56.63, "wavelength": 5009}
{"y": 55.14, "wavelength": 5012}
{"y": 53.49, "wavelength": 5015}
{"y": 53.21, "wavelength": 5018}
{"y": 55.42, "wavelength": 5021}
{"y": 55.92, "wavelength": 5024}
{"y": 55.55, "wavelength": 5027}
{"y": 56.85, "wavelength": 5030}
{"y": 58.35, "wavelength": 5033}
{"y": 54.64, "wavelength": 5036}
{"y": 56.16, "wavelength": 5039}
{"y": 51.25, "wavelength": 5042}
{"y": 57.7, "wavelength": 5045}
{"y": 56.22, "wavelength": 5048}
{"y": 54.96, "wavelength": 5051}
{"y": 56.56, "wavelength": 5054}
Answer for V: 1.06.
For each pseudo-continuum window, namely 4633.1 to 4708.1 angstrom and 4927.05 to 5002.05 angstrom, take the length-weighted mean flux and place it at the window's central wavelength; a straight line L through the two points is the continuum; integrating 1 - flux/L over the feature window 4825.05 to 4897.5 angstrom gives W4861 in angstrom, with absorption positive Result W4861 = 2.9 angstrom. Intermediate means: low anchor 58.6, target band 55.2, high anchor 57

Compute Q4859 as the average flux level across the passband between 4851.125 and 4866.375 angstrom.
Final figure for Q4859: 48.3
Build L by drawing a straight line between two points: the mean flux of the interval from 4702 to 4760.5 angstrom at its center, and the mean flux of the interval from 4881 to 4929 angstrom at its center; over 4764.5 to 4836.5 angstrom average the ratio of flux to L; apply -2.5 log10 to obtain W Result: -0.02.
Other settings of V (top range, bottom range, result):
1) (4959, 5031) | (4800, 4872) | 1.07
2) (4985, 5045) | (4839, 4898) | 1.08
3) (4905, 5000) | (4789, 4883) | 1.06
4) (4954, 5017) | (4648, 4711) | 1.09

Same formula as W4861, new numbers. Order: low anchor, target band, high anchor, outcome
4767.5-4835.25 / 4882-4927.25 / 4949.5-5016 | 0.67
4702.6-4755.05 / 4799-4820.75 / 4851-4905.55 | -1.17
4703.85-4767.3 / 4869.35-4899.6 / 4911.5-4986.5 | 0.51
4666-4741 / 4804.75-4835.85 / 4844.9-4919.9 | -1.50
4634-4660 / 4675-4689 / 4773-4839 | -0.12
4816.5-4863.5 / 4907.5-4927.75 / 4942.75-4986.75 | 0.18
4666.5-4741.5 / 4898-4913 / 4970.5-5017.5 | -0.27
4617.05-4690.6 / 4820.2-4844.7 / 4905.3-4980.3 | -0.33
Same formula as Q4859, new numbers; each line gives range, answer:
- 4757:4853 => 58.7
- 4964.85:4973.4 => 57.2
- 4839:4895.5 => 54.2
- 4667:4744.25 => 58.6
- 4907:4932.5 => 56.6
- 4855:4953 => 55.4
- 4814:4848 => 58.7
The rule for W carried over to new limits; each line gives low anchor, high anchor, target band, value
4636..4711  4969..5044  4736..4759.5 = -0.017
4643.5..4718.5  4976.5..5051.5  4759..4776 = -0.015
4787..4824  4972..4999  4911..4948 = 0.014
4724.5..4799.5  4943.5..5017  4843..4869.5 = 0.114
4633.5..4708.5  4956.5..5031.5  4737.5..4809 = -0.021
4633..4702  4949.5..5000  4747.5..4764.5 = -0.009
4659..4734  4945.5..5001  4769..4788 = -0.018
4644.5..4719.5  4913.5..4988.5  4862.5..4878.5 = 0.096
